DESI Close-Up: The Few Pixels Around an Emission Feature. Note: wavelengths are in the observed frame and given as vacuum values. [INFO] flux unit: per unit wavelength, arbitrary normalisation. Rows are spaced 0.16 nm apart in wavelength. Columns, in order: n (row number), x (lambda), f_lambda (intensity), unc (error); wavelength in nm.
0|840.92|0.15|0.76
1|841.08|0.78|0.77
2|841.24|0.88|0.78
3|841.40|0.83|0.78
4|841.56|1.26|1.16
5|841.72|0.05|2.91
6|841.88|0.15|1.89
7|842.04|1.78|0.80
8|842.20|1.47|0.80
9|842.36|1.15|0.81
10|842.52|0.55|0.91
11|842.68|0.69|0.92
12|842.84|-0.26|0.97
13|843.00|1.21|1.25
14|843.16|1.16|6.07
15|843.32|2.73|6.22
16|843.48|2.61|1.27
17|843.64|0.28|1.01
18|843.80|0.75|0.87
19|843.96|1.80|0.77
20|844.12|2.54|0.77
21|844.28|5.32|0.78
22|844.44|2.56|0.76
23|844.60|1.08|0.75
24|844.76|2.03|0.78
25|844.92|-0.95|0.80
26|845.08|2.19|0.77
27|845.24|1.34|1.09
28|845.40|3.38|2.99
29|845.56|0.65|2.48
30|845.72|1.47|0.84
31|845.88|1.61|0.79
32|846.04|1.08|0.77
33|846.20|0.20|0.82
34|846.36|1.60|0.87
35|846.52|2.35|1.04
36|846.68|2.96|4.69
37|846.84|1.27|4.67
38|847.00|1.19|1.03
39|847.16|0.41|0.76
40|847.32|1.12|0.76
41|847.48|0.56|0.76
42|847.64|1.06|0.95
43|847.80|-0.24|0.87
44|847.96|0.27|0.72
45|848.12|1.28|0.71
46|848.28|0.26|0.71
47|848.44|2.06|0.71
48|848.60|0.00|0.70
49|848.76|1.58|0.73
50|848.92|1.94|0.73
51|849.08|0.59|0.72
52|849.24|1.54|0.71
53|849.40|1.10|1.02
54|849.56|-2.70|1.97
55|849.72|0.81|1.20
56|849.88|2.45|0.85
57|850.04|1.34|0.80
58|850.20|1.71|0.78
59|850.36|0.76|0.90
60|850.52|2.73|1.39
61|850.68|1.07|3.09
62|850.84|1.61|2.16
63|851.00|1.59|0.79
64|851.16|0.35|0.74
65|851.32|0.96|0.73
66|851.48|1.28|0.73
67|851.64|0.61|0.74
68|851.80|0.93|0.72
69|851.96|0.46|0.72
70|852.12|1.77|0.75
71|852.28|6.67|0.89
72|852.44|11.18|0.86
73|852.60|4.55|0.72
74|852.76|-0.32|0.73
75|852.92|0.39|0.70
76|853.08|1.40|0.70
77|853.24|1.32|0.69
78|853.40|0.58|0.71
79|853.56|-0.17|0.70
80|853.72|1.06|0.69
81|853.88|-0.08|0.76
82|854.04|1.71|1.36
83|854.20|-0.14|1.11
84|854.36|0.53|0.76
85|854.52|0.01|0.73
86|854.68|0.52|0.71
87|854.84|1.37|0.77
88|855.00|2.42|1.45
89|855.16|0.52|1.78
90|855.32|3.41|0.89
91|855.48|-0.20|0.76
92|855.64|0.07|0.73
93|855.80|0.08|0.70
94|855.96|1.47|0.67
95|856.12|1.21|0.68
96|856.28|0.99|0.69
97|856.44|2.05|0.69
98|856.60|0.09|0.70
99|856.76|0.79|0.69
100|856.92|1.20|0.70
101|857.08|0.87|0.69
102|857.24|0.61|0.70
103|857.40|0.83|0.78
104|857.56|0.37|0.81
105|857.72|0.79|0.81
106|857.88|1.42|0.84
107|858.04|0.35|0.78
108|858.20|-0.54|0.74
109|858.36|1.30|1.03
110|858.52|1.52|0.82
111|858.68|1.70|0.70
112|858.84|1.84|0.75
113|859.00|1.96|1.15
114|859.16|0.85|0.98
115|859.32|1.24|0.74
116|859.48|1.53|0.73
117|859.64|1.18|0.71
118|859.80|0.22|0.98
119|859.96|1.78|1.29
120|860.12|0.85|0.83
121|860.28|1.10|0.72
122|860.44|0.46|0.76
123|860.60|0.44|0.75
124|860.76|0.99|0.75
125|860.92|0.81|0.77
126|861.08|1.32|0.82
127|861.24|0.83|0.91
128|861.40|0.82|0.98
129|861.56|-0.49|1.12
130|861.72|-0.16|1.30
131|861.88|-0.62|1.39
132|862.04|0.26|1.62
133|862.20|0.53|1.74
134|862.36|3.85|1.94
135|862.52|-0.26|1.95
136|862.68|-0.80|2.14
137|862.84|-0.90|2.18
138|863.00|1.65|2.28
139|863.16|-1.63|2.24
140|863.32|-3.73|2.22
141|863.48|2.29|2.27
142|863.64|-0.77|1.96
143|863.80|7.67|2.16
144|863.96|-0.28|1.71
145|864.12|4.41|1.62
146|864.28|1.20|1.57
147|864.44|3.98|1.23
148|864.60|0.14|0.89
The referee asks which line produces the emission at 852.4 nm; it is [O III]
